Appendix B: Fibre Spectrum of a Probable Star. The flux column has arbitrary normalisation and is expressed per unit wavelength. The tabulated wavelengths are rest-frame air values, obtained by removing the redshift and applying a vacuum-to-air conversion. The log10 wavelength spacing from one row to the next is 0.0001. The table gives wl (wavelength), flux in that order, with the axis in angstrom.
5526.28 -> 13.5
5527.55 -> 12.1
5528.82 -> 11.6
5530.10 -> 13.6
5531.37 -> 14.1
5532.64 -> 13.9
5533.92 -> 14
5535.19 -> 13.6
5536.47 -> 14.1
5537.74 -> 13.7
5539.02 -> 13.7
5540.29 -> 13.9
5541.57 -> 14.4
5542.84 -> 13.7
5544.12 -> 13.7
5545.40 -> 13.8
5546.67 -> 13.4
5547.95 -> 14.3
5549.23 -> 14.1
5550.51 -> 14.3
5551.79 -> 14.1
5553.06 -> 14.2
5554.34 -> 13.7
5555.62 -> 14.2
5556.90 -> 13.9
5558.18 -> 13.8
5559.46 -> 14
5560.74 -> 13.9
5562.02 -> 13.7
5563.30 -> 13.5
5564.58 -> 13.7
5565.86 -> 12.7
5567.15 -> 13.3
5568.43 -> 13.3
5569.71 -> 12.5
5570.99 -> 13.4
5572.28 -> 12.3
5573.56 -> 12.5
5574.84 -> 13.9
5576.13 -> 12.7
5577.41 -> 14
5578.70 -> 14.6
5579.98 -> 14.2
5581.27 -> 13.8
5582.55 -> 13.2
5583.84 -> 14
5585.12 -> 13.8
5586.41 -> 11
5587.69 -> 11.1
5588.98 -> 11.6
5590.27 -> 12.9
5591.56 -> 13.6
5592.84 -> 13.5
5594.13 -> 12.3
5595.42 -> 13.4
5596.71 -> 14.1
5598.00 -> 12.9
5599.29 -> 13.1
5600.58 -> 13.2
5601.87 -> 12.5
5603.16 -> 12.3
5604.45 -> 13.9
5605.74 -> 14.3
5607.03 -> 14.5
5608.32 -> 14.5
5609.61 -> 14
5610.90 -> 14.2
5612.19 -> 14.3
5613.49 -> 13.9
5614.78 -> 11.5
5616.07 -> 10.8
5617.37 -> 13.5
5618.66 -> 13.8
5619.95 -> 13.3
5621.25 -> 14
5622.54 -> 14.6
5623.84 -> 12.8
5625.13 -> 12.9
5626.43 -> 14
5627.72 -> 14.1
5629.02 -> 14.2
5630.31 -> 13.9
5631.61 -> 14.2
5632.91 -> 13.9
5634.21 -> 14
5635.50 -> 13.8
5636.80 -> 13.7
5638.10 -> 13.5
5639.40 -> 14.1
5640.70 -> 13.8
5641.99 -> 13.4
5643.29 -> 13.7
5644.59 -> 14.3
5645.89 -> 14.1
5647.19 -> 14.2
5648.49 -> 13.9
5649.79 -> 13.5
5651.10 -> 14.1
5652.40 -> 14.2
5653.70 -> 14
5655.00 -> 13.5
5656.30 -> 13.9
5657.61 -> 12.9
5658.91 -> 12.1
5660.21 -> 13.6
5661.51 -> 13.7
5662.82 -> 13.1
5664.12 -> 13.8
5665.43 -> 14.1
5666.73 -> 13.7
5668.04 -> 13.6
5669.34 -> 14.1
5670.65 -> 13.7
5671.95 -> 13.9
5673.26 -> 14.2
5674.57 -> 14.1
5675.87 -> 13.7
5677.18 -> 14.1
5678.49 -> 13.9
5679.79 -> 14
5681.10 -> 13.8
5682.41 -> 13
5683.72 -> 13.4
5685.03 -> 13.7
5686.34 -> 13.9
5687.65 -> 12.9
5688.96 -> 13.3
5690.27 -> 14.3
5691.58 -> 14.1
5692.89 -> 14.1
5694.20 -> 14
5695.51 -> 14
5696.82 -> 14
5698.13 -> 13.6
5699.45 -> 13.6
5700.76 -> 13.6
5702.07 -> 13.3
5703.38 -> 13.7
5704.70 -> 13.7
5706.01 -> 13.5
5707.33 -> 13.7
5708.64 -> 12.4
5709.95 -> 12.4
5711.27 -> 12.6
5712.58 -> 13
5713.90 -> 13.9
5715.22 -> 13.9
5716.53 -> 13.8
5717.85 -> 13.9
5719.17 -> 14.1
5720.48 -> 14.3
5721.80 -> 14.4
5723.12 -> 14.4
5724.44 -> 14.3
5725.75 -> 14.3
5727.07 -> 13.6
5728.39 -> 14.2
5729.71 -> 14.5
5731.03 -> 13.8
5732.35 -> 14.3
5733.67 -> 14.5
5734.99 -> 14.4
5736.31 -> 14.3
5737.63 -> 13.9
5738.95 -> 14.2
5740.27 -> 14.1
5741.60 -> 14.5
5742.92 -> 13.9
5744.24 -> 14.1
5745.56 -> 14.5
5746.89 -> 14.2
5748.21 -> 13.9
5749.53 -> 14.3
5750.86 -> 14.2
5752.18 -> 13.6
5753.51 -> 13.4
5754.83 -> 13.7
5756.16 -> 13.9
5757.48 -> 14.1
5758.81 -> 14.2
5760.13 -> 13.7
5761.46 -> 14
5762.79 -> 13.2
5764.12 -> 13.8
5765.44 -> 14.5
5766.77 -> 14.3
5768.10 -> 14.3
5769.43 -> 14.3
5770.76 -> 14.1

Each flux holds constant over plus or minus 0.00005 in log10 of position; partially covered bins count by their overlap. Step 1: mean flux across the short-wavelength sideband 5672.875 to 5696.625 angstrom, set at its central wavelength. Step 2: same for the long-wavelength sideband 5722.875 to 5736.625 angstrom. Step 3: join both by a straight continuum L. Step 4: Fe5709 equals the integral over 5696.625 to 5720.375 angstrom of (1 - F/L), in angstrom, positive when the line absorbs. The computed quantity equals 0.91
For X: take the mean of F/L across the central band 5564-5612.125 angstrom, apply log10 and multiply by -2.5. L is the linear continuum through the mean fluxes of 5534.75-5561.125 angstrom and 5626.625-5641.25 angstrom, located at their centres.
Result 0.05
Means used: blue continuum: 13.9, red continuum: 13.9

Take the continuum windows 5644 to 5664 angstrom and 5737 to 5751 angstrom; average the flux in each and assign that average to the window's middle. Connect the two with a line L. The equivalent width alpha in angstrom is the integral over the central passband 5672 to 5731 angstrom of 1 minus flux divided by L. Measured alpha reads 0.73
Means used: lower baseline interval 13.7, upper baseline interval 14.2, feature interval 13.8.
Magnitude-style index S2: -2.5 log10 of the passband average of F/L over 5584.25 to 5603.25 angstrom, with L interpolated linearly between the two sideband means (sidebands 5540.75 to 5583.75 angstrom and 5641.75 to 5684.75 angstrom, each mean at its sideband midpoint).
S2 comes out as 0.07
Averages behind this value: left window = 13.7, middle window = 12.8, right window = 13.7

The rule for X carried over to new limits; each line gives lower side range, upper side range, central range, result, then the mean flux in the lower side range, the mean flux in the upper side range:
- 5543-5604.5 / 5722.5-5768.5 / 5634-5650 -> -0.02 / 13.4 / 14.1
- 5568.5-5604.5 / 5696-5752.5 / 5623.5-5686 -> -0.02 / 13.1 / 13.9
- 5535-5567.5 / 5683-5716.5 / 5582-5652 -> 0.02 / 13.8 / 13.5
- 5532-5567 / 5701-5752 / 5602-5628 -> 0.03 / 13.8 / 13.9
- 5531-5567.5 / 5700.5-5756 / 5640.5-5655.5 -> 0.00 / 13.8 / 13.9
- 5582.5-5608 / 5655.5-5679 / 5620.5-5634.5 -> -0.04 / 13.1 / 13.7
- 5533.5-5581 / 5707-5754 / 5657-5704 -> 0.01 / 13.7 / 13.9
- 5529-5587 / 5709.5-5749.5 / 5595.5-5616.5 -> 0.03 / 13.6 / 14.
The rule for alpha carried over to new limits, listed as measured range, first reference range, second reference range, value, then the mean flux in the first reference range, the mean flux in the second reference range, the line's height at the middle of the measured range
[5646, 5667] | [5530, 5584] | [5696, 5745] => 0.2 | 13.7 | 13.9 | 13.8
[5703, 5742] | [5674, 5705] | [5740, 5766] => 0.0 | 13.7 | 14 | 13.9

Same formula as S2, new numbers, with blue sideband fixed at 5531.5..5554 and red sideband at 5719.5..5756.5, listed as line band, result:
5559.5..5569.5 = 0.04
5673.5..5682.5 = 0.02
